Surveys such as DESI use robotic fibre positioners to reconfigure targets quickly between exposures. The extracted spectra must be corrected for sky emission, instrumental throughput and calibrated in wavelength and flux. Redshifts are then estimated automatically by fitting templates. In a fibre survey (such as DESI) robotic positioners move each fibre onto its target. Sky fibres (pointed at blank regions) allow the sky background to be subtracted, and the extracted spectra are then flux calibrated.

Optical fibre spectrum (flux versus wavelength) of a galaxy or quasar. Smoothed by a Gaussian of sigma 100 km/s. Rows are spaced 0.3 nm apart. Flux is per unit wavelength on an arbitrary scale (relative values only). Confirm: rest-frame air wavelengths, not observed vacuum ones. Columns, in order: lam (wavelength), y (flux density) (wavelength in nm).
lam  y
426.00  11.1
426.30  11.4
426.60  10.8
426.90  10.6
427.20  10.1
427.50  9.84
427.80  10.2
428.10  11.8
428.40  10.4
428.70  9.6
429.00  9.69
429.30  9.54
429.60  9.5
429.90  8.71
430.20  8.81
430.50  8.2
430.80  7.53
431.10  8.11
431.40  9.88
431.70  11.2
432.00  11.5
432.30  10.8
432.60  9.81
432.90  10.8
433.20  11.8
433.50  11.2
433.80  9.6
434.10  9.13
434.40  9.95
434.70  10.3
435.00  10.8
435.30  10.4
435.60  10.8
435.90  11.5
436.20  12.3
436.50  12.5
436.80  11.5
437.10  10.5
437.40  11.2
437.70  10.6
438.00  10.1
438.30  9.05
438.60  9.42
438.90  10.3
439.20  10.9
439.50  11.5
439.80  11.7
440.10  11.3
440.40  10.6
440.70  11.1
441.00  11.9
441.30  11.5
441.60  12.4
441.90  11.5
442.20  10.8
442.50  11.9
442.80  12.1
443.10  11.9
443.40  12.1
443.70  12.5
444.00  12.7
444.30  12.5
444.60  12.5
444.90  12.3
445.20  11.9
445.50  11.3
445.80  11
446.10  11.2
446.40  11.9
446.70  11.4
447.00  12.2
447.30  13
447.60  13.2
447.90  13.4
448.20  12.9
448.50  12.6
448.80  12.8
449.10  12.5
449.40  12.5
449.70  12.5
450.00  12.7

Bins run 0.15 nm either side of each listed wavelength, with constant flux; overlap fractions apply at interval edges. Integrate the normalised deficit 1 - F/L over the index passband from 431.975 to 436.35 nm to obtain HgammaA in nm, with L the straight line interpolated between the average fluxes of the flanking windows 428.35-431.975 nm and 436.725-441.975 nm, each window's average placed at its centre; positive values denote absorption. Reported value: -0.30 nm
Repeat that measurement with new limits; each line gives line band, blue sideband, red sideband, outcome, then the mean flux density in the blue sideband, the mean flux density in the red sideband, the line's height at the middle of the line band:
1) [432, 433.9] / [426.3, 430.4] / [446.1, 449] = -0.03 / 10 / 12.5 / 10.6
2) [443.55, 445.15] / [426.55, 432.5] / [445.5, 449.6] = -0.08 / 9.82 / 12.3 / 11.9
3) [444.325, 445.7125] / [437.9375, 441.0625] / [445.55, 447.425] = -0.06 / 10.7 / 11.7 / 11.5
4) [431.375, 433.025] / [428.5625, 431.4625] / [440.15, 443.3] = -0.23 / 8.93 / 11.6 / 9.42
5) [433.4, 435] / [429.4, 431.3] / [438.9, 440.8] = -0.08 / 8.54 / 11.1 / 9.58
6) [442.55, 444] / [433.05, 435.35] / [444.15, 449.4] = -0.05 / 10.4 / 12.3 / 11.8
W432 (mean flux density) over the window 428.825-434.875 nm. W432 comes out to 9.81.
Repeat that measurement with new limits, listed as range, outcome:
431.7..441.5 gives 10.8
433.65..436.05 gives 10.3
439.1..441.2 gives 11.3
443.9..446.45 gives 11.9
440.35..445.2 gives 11.9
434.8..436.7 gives 11.4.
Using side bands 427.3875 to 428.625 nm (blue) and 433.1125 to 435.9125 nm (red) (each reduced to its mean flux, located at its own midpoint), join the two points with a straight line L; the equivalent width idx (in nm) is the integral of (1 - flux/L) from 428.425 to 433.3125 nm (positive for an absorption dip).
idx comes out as 0.36 nm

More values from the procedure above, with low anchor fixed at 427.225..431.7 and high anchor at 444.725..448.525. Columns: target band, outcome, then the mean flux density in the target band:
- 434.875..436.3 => -0.09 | 11.1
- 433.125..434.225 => -0.02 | 10.4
